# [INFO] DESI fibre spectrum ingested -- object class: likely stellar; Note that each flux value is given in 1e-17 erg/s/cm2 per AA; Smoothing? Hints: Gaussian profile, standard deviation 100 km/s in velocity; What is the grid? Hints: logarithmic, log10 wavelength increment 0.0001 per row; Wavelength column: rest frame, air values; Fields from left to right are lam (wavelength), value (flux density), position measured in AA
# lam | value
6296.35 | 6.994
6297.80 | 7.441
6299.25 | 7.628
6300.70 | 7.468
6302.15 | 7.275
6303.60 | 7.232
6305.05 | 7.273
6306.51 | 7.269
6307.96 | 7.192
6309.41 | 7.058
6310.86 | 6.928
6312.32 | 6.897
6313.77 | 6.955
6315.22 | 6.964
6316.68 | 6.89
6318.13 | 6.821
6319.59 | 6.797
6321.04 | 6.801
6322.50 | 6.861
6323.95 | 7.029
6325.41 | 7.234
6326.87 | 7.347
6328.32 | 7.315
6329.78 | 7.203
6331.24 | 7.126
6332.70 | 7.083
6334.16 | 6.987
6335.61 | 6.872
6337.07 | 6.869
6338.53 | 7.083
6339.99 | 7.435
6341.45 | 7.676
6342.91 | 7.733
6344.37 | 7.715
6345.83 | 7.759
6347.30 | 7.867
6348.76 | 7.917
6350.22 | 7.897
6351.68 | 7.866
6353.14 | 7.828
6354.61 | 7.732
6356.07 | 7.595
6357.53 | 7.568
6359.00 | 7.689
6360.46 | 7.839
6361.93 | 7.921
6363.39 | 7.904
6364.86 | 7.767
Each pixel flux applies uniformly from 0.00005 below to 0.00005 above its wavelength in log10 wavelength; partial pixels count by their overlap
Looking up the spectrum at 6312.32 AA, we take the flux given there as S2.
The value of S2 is 6.897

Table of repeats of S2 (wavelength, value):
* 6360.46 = 7.839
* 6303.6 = 7.232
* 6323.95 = 7.029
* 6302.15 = 7.275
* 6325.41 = 7.234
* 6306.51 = 7.269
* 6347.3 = 7.867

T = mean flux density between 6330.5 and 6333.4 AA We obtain 7.09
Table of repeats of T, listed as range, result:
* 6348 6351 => 7.92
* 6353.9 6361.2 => 7.68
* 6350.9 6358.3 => 7.72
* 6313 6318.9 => 6.91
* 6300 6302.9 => 7.38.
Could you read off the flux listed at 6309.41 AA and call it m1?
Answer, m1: 7.058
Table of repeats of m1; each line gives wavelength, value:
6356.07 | 7.595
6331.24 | 7.126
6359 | 7.689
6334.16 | 6.987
